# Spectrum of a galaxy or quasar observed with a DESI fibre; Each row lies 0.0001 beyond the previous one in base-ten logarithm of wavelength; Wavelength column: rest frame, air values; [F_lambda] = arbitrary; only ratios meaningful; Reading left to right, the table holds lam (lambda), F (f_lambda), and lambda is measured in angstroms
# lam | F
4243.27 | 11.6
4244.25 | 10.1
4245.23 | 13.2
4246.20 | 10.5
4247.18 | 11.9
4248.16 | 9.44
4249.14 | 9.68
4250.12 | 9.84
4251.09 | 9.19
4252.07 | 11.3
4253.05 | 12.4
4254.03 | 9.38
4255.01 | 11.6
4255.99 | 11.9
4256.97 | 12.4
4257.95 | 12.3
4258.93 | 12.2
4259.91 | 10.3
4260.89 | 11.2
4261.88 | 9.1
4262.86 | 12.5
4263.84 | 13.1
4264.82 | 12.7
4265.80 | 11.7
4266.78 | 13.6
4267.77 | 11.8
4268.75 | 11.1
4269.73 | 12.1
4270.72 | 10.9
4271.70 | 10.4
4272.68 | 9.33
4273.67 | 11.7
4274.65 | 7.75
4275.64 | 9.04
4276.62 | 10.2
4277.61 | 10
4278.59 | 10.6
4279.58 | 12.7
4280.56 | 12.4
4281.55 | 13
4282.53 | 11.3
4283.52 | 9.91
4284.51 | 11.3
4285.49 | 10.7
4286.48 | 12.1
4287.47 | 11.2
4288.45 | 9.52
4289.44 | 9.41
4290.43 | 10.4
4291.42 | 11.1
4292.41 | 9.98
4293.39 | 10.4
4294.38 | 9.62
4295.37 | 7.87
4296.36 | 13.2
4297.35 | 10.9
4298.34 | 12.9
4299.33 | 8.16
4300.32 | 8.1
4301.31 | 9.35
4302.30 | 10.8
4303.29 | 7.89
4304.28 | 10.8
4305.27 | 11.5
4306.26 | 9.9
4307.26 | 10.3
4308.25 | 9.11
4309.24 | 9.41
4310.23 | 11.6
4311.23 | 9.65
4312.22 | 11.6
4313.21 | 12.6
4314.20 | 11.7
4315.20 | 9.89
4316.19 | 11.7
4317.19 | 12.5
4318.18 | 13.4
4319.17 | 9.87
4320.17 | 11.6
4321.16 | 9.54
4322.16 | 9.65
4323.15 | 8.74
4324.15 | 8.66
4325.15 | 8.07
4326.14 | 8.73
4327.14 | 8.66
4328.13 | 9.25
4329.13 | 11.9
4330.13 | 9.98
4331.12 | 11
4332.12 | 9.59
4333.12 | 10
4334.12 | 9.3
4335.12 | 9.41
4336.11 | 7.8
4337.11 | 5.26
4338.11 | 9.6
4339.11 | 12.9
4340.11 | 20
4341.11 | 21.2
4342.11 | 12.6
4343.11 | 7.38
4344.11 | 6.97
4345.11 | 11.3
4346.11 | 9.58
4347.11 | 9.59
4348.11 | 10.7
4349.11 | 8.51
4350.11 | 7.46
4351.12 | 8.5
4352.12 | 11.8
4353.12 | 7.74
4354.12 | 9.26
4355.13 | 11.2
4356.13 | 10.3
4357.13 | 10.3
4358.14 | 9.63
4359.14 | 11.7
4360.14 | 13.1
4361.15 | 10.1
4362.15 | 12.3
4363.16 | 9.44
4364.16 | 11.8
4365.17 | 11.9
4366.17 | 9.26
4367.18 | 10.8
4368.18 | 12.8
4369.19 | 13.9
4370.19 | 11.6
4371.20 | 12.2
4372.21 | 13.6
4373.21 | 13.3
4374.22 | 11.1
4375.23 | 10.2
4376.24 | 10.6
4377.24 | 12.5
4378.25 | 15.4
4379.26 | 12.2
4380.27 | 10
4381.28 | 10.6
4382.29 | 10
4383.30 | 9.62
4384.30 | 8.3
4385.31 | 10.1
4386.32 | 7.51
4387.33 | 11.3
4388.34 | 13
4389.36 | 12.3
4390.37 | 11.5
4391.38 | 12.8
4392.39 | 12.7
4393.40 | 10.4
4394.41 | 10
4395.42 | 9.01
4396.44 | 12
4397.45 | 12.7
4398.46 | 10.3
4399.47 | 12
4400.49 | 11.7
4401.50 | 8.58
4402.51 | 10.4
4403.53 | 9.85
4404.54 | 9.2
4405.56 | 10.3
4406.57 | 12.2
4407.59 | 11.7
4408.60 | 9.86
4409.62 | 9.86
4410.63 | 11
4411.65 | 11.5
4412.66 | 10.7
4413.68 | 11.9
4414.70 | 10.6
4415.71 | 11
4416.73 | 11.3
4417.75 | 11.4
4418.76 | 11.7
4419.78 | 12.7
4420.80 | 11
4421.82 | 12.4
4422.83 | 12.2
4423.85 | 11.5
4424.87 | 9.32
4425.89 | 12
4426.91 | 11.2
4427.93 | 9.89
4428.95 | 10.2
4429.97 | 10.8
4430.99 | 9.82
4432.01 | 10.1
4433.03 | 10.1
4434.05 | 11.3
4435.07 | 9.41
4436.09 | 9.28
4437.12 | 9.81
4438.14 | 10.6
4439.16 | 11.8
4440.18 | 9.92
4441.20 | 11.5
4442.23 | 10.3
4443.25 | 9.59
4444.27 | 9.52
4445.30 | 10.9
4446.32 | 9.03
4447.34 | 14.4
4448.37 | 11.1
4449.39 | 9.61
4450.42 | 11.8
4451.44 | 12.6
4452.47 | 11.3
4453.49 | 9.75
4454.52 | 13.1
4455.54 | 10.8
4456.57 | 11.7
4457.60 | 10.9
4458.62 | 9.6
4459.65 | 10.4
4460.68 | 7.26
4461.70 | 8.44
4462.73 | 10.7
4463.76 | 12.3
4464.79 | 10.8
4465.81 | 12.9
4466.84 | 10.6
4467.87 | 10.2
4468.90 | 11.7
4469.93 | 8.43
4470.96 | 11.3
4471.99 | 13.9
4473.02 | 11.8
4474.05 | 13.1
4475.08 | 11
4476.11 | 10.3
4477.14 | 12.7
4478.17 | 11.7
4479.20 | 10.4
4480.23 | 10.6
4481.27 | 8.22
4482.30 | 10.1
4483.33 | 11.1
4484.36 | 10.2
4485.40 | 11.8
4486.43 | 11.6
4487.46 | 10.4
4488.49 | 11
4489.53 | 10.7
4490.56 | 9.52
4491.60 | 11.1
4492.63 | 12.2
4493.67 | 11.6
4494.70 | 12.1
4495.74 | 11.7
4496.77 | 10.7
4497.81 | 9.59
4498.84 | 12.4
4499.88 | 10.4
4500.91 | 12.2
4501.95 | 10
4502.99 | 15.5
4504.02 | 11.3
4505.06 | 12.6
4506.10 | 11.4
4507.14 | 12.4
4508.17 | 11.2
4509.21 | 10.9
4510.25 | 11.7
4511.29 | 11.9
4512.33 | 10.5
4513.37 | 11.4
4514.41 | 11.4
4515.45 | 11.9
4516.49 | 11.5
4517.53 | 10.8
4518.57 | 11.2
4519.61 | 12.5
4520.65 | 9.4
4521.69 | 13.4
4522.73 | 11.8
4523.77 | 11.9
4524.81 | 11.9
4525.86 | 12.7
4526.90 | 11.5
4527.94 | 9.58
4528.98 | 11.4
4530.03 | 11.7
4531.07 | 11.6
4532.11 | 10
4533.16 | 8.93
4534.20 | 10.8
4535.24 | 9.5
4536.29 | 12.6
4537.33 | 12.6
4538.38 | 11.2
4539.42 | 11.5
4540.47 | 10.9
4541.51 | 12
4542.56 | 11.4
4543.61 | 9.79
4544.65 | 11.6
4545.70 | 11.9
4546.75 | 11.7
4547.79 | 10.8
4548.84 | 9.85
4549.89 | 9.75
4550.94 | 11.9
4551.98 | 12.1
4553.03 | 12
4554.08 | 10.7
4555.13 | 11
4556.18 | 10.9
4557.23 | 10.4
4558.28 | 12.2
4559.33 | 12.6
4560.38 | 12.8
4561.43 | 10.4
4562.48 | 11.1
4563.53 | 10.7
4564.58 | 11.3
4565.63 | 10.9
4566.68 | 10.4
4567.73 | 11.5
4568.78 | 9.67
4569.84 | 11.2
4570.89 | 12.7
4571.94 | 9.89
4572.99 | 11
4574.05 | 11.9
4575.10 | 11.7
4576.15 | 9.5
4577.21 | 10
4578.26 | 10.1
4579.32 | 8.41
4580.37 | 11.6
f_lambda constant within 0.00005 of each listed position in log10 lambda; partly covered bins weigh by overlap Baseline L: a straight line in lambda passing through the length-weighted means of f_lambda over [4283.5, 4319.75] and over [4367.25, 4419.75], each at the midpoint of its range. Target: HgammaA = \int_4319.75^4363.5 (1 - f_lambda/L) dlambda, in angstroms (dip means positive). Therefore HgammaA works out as 2.43 angstroms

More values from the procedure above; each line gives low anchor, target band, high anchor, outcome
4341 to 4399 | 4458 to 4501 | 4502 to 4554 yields 1.3 angstroms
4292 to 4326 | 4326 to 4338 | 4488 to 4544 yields 1.3 angstroms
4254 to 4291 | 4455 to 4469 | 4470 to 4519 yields 0.9 angstroms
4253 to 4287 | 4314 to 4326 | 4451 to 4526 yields 1.0 angstroms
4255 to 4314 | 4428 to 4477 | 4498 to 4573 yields 1.7 angstroms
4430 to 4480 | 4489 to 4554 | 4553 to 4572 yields -1.8 angstroms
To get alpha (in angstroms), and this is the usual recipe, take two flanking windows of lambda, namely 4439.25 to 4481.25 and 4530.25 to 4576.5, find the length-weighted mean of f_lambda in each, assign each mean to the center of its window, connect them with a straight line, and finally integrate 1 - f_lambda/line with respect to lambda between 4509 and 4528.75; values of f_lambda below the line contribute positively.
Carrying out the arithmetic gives -0.8 angstroms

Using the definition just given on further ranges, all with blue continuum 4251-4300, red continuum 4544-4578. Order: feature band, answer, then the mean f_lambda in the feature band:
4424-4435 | 0.6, 10.5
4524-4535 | 0.1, 11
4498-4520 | -1.1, 11.6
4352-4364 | 0.5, 10.6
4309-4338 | 2.6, 10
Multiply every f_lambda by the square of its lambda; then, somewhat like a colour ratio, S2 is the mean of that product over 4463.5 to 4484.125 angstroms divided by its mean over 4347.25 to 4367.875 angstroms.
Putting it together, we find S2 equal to 1.14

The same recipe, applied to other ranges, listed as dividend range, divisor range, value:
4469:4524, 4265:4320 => 1.16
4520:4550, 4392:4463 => 1.09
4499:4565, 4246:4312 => 1.19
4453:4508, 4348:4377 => 1.08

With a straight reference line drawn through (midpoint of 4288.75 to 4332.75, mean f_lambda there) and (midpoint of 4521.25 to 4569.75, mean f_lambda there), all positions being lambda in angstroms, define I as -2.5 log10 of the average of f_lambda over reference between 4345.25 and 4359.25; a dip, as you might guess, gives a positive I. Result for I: 0.08 mag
